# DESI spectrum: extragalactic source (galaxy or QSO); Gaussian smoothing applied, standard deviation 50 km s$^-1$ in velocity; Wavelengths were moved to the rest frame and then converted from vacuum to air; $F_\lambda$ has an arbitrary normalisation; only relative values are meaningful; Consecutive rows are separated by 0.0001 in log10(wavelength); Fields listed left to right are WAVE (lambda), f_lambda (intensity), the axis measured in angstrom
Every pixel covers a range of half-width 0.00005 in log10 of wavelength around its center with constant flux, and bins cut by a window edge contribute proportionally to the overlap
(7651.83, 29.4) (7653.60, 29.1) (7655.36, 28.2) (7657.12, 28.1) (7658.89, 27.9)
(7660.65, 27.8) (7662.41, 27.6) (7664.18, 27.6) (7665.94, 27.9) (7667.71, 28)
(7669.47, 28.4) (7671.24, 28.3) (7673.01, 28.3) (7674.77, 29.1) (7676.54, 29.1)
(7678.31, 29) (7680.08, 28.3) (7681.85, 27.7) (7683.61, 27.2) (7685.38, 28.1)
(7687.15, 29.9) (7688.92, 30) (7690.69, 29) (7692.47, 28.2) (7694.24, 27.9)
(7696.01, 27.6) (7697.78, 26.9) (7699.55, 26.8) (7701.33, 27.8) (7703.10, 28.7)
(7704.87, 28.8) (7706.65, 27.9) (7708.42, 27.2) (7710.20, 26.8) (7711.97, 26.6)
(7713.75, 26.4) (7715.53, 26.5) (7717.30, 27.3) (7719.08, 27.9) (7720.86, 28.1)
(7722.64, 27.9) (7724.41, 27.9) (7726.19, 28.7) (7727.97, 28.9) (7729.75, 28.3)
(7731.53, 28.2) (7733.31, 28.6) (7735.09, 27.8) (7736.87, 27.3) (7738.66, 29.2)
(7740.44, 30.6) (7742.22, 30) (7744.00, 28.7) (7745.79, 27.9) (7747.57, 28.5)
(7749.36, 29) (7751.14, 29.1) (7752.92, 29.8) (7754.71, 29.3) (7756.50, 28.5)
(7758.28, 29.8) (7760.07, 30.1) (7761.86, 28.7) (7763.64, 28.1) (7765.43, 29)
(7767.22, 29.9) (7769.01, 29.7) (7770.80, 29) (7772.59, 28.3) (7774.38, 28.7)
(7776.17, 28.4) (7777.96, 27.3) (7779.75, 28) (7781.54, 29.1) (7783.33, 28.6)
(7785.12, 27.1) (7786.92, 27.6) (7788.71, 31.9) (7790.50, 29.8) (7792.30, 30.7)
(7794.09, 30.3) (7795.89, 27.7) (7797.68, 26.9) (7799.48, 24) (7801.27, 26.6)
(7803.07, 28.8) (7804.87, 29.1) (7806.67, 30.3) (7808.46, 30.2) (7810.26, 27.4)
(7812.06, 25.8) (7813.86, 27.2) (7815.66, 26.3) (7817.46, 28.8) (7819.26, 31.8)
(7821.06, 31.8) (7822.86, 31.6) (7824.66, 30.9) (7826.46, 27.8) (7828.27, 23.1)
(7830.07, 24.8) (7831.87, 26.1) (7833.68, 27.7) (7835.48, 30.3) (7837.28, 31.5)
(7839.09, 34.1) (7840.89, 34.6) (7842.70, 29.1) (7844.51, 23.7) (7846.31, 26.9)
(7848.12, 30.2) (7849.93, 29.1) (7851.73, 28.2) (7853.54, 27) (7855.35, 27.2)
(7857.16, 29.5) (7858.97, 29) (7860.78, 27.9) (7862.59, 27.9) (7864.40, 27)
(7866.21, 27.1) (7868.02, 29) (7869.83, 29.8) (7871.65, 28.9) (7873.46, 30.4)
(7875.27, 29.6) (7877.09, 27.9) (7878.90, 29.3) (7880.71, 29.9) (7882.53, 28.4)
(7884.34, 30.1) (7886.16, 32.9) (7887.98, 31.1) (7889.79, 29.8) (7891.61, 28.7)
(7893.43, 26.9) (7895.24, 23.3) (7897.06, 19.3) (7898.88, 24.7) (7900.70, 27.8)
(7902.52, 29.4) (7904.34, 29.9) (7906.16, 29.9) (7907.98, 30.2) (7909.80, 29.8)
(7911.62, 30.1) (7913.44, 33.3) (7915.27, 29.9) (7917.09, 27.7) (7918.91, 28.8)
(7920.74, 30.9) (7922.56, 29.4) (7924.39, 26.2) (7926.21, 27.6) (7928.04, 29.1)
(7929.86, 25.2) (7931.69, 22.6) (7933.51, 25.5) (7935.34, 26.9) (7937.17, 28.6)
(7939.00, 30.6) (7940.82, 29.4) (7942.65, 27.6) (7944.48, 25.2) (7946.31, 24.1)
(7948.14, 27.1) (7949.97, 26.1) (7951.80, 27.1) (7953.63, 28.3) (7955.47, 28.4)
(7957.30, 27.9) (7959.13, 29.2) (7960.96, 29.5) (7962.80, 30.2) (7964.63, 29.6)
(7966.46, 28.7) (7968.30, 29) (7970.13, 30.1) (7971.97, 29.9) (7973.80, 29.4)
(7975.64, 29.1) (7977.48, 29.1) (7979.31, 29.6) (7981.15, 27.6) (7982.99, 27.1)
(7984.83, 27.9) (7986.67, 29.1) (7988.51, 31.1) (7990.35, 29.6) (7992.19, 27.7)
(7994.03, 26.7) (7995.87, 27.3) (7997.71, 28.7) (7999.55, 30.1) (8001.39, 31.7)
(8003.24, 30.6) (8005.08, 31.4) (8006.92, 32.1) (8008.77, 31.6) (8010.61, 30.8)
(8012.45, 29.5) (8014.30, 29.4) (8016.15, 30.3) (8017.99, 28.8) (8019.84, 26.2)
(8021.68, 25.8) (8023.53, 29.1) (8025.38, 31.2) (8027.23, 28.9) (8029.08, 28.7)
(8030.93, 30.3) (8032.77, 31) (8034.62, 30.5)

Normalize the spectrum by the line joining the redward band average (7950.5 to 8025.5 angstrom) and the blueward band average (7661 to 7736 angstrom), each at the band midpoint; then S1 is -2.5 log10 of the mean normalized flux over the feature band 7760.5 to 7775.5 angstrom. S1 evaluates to -0.02 mag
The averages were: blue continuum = 28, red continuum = 29.1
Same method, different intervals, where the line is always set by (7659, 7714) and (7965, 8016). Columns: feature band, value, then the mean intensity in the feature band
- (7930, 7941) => 0.086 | 27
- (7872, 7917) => 0.006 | 28.8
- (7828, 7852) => 0.003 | 28.7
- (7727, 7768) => -0.022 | 28.9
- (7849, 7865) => 0.028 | 28.1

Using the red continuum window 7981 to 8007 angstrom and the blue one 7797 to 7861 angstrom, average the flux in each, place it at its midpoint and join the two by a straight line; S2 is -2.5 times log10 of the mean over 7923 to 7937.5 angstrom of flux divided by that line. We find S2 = 0.10 mag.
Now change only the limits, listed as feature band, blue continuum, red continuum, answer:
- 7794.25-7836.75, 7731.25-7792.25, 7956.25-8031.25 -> 0.033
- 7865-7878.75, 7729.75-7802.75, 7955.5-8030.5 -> 0.001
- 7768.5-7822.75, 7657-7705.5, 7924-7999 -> -0.017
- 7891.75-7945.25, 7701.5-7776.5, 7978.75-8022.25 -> 0.045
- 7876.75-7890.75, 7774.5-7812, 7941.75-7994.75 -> -0.060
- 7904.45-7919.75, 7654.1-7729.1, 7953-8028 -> -0.039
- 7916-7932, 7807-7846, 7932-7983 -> 0.025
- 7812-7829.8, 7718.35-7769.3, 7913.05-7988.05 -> 0.003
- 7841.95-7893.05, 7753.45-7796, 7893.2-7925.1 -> -0.011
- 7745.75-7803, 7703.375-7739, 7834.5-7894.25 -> -0.014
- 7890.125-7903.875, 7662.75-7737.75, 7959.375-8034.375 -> 0.114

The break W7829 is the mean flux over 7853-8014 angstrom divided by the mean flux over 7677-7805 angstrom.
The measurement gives 1.01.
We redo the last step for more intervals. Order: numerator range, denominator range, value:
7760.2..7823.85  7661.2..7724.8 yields 1.03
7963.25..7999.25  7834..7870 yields 1.00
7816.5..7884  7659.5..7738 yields 1.03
